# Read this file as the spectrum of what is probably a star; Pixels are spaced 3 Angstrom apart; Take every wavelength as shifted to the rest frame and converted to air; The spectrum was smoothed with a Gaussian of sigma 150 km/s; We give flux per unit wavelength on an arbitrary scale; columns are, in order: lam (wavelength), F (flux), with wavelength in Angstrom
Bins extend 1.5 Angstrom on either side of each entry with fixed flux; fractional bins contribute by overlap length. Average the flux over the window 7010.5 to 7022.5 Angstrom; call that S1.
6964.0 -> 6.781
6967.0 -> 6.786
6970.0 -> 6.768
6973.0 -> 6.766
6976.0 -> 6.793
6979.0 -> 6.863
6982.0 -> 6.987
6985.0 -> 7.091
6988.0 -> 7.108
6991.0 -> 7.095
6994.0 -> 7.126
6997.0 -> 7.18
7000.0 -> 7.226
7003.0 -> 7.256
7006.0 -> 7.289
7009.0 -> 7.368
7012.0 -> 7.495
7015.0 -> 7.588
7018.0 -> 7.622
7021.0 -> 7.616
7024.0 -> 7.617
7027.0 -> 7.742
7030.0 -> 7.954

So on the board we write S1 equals 7.58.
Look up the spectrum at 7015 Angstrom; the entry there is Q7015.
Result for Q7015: 7.588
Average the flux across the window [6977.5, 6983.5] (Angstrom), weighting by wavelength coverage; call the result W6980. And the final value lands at 6.92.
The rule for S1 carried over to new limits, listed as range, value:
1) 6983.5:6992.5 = 7.1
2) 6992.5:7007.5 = 7.22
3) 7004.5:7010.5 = 7.33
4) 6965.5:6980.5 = 6.8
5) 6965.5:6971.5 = 6.78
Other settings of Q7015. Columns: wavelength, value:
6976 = 6.793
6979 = 6.863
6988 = 7.108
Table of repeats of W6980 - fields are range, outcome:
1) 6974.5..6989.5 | 6.97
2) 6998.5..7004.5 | 7.24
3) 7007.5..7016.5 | 7.48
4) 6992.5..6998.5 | 7.15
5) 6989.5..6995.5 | 7.11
